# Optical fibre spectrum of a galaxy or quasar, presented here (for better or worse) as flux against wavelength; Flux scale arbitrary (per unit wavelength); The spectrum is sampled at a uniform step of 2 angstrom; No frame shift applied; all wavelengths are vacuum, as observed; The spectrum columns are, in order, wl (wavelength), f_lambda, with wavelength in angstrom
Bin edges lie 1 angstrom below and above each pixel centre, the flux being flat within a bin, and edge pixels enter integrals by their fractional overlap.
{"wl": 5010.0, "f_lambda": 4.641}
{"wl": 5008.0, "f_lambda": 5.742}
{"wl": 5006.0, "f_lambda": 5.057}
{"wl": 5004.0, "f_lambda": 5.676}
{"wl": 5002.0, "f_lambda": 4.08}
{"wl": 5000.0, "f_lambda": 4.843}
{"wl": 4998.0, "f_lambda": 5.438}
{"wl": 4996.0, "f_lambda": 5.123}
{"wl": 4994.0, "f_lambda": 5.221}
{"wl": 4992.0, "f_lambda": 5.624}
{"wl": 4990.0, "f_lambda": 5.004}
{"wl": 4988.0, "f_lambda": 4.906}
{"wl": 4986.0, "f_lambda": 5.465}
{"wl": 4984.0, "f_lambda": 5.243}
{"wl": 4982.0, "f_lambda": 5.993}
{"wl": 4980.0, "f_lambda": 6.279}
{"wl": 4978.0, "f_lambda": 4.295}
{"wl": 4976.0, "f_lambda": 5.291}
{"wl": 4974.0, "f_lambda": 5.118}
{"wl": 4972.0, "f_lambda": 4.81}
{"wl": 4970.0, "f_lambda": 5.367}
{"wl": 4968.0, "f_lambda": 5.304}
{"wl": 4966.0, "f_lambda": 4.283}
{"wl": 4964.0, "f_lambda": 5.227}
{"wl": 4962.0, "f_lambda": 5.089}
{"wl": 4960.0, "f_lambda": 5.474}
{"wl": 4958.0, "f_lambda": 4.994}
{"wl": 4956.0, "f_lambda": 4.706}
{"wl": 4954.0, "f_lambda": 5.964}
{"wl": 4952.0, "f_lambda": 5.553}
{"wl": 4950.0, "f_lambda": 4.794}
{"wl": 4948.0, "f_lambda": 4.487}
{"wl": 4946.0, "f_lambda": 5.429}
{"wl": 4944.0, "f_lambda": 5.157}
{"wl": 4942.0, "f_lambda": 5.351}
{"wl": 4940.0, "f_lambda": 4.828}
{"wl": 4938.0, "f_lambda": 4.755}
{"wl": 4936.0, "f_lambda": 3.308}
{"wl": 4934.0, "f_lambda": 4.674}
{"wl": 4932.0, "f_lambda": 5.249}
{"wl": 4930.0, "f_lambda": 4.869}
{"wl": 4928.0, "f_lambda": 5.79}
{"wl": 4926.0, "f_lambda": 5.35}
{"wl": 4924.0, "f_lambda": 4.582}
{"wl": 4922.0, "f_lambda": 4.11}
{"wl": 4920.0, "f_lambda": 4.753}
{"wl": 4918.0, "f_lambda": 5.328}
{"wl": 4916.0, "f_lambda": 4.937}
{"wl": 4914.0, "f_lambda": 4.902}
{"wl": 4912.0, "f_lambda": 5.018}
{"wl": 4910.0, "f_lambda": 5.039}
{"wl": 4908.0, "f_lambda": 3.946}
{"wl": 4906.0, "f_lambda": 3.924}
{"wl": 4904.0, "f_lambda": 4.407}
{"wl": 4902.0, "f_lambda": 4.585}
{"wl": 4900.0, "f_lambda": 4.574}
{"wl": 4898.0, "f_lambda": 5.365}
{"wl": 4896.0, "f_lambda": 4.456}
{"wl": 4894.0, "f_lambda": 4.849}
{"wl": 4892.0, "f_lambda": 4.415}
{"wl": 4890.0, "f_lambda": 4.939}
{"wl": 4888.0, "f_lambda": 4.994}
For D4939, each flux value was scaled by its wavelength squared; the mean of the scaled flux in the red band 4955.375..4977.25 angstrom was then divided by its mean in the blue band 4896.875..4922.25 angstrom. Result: 1.1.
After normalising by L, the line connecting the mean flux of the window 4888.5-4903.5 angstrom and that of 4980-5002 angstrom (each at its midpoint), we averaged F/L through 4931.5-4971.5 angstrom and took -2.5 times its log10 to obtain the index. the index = 0.01 mag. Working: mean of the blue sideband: 4.74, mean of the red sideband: 5.28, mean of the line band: 4.99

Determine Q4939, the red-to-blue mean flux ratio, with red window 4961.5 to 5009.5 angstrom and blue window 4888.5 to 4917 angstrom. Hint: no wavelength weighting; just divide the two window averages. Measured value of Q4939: 1.11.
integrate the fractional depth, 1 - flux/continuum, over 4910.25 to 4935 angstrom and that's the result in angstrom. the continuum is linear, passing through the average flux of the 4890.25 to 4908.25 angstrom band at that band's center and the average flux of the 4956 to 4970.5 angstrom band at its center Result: -1.2 angstrom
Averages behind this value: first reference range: 4.54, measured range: 4.97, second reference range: 5.07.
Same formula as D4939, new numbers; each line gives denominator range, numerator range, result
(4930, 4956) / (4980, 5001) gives 1.10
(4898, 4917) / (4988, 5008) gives 1.15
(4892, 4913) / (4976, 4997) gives 1.19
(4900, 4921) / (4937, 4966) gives 1.11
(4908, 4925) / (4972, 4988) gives 1.14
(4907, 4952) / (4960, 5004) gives 1.08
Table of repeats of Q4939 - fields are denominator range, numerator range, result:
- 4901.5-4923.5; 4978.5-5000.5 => 1.16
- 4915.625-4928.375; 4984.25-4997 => 1.06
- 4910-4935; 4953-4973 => 1.03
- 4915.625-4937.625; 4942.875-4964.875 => 1.08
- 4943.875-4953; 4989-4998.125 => 1.04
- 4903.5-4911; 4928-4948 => 1.13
